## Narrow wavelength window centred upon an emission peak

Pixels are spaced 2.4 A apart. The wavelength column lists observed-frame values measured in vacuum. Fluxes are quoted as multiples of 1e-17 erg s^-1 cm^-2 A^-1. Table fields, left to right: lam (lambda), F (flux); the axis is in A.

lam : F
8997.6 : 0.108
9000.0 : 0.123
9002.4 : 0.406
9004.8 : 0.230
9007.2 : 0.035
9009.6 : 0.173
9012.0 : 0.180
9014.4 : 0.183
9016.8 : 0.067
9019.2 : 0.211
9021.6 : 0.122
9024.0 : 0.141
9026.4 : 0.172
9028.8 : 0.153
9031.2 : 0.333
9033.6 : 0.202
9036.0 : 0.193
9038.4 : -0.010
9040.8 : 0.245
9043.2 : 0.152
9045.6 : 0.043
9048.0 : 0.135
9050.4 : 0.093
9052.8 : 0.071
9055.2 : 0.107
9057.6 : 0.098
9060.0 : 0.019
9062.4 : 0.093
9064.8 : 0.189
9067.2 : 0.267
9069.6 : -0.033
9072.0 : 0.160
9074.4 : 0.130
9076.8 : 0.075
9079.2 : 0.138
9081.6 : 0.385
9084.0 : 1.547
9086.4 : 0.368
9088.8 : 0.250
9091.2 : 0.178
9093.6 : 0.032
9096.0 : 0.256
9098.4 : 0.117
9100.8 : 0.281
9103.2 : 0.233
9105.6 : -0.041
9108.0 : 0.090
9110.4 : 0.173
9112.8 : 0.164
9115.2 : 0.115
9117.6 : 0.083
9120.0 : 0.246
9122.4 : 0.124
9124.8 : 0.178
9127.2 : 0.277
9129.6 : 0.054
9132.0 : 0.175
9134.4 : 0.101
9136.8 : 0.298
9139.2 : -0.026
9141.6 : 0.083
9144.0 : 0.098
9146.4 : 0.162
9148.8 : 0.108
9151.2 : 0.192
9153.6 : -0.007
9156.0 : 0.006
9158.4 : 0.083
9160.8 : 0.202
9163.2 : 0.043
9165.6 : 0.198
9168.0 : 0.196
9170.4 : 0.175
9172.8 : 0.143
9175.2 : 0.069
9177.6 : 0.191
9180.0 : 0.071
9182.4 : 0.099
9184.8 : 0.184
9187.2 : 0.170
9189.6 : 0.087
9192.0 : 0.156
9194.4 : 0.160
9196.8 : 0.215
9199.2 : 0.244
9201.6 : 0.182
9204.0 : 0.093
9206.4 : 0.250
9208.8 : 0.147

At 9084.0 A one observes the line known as Hbeta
